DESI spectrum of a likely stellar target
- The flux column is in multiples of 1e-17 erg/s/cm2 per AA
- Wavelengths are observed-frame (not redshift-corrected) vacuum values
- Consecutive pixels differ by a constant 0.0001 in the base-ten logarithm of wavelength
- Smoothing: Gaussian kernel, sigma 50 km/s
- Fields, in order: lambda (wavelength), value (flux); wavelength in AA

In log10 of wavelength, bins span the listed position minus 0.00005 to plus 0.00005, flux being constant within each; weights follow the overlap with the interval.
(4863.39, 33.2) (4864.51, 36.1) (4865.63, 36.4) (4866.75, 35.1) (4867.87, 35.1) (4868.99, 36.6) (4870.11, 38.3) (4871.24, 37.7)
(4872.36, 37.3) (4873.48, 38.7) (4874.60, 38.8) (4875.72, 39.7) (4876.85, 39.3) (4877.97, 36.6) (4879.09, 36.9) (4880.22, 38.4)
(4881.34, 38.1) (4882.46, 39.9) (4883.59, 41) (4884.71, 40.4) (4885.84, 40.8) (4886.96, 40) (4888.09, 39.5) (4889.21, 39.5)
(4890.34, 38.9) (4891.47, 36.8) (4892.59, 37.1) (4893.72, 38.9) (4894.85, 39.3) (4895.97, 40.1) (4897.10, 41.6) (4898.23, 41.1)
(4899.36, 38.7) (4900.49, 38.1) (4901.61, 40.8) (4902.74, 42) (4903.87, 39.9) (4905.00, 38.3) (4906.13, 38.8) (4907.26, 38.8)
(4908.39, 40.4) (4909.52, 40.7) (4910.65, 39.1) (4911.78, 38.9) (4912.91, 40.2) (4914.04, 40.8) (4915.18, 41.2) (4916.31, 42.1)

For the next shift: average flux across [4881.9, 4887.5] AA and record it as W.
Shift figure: 40.4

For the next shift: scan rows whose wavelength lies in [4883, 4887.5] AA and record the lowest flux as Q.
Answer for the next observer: 40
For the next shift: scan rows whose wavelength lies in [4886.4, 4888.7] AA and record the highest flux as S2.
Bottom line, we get 40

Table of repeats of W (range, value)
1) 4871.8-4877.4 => 38.8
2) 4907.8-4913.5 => 39.9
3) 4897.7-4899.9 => 39.9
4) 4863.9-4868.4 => 35.7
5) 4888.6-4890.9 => 39.2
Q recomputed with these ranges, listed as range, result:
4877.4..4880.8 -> 36.6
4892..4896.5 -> 37.1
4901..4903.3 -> 40.8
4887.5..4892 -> 36.8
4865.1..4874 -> 35.1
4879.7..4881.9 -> 38.1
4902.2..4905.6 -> 38.3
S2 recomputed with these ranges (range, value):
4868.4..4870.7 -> 38.3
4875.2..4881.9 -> 39.7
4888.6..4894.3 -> 39.5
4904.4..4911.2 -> 40.7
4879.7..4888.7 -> 41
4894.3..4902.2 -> 41.6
